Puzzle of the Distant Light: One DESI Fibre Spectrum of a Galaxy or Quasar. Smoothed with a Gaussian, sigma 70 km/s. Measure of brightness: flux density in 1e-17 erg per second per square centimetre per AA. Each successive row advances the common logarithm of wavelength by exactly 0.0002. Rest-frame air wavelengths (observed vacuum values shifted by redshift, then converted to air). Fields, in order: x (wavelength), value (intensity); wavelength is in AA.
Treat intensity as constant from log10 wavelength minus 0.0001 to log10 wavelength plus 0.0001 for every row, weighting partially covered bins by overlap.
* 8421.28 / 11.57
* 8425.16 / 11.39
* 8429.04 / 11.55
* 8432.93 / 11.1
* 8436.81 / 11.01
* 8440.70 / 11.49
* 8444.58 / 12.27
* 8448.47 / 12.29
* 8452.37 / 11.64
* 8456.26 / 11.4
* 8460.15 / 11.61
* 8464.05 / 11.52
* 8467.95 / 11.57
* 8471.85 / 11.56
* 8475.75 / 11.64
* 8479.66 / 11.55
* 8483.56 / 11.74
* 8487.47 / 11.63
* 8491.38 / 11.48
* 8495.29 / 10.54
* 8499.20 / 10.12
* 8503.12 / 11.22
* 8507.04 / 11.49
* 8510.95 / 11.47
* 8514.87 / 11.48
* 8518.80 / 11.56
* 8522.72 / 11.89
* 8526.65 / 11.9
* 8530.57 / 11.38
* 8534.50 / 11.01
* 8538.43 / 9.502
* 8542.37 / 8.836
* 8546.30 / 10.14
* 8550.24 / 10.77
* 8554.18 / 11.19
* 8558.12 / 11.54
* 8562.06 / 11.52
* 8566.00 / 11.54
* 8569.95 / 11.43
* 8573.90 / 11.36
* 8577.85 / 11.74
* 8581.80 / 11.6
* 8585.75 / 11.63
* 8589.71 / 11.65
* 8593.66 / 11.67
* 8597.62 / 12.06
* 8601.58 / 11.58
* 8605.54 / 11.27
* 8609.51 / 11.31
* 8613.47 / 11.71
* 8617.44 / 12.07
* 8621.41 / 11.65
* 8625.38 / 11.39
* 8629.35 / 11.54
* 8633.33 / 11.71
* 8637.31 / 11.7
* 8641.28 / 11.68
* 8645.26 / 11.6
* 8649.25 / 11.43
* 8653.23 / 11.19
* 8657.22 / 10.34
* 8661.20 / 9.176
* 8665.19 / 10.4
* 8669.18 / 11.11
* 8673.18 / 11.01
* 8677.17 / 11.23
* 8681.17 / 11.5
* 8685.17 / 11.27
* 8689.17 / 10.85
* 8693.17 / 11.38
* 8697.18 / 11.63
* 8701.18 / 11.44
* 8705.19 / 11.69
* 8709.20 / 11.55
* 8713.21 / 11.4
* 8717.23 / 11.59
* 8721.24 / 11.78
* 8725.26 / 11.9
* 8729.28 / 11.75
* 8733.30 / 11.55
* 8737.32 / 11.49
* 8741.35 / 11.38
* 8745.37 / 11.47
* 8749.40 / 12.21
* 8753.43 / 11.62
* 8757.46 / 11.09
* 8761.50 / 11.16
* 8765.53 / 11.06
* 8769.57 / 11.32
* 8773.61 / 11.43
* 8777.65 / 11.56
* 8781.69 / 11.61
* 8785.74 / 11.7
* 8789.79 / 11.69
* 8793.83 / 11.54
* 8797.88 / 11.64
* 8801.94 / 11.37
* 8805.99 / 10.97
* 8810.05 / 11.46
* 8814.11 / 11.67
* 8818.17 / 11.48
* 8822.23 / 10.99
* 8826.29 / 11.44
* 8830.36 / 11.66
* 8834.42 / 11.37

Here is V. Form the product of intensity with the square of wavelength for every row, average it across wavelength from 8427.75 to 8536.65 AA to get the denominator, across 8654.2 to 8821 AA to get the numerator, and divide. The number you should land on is 1.05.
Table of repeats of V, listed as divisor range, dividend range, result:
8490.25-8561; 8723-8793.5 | 1.11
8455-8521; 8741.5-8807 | 1.08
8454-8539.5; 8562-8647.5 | 1.05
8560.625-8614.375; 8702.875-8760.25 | 1.04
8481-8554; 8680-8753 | 1.10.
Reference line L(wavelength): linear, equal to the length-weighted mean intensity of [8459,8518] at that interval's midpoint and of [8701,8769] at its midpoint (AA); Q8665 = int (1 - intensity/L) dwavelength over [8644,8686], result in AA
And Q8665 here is 2.1 AA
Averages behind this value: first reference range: 11.4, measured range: 10.9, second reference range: 11.5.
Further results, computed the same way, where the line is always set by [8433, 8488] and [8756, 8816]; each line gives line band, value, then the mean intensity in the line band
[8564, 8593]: -0.1 AA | 11.6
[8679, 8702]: 0.3 AA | 11.3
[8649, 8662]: 1.1 AA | 10.5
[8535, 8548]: 2.2 AA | 9.65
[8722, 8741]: -0.3 AA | 11.7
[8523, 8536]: 0.1 AA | 11.5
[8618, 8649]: -0.3 AA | 11.6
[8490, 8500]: 0.7 AA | 10.7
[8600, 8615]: 0.1 AA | 11.5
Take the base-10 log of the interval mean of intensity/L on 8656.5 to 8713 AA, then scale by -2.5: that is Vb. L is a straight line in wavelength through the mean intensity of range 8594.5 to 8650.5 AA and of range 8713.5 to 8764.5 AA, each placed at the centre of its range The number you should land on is 0.05 mag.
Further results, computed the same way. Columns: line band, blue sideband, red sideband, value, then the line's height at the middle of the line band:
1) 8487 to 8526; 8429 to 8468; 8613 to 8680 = 0.02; 11.5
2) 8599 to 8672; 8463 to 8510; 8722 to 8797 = 0.02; 11.4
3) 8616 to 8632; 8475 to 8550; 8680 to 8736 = -0.03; 11.3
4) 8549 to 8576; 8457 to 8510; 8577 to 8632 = 0.02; 11.5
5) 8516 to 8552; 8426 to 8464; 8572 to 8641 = 0.08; 11.6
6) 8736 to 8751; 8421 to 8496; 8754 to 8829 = -0.02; 11.4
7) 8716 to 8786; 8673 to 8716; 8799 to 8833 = -0.01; 11.4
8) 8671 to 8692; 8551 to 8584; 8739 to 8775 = 0.02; 11.4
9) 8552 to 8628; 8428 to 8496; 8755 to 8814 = -0.01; 11.5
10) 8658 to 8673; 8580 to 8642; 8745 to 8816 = 0.12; 11.6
